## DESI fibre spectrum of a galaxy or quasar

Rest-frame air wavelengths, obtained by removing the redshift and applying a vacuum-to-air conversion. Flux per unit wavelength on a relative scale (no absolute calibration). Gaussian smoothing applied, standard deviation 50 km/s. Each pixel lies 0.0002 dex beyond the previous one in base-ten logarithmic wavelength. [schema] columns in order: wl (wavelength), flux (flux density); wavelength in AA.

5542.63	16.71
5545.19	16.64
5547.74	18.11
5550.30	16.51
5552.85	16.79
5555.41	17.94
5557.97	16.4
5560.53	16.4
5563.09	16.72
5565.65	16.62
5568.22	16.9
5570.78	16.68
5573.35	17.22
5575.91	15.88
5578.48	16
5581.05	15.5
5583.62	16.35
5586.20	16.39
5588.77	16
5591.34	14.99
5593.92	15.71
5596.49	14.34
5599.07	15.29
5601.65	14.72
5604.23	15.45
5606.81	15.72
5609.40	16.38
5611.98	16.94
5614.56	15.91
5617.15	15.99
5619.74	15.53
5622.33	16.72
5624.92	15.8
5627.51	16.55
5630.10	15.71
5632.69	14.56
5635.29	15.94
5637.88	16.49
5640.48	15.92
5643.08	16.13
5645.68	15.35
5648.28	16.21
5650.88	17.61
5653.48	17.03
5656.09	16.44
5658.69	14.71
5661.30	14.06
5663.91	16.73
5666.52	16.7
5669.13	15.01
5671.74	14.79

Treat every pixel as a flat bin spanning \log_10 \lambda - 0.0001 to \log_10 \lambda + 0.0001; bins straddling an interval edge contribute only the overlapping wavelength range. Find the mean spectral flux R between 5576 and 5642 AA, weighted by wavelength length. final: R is 15.8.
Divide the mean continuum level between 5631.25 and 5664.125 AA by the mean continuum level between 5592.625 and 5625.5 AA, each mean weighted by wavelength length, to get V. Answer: 1.01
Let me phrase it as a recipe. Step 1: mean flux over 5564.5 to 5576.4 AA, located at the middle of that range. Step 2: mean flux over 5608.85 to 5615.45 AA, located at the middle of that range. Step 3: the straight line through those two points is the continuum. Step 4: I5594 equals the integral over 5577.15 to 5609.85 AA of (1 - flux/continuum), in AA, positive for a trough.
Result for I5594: 2.0 AA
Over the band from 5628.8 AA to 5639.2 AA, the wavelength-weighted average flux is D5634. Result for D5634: 15.7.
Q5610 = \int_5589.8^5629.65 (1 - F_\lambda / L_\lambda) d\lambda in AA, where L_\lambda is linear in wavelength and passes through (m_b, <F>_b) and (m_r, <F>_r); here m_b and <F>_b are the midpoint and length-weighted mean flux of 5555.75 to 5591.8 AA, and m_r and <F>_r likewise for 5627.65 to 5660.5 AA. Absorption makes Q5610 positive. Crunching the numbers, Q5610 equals 1.1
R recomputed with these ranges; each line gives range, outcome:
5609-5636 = 16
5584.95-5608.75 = 15.4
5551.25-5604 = 16.1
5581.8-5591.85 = 16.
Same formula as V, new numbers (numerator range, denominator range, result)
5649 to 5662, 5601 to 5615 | 1.01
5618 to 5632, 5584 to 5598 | 1.03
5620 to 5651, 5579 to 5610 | 1.03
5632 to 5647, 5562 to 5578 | 0.95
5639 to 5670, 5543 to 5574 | 0.95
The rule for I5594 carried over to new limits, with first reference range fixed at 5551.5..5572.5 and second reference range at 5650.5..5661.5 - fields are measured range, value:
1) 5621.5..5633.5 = 0.3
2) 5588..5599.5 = 0.9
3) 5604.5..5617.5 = 0.2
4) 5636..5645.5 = 0.0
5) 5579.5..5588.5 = 0.3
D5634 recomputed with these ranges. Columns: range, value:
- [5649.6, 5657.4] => 17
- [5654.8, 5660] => 15.6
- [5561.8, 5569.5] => 16.7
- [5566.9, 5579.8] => 16.5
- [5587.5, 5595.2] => 15.6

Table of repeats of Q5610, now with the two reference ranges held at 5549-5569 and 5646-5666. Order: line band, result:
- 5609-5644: 0.6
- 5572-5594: 0.8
